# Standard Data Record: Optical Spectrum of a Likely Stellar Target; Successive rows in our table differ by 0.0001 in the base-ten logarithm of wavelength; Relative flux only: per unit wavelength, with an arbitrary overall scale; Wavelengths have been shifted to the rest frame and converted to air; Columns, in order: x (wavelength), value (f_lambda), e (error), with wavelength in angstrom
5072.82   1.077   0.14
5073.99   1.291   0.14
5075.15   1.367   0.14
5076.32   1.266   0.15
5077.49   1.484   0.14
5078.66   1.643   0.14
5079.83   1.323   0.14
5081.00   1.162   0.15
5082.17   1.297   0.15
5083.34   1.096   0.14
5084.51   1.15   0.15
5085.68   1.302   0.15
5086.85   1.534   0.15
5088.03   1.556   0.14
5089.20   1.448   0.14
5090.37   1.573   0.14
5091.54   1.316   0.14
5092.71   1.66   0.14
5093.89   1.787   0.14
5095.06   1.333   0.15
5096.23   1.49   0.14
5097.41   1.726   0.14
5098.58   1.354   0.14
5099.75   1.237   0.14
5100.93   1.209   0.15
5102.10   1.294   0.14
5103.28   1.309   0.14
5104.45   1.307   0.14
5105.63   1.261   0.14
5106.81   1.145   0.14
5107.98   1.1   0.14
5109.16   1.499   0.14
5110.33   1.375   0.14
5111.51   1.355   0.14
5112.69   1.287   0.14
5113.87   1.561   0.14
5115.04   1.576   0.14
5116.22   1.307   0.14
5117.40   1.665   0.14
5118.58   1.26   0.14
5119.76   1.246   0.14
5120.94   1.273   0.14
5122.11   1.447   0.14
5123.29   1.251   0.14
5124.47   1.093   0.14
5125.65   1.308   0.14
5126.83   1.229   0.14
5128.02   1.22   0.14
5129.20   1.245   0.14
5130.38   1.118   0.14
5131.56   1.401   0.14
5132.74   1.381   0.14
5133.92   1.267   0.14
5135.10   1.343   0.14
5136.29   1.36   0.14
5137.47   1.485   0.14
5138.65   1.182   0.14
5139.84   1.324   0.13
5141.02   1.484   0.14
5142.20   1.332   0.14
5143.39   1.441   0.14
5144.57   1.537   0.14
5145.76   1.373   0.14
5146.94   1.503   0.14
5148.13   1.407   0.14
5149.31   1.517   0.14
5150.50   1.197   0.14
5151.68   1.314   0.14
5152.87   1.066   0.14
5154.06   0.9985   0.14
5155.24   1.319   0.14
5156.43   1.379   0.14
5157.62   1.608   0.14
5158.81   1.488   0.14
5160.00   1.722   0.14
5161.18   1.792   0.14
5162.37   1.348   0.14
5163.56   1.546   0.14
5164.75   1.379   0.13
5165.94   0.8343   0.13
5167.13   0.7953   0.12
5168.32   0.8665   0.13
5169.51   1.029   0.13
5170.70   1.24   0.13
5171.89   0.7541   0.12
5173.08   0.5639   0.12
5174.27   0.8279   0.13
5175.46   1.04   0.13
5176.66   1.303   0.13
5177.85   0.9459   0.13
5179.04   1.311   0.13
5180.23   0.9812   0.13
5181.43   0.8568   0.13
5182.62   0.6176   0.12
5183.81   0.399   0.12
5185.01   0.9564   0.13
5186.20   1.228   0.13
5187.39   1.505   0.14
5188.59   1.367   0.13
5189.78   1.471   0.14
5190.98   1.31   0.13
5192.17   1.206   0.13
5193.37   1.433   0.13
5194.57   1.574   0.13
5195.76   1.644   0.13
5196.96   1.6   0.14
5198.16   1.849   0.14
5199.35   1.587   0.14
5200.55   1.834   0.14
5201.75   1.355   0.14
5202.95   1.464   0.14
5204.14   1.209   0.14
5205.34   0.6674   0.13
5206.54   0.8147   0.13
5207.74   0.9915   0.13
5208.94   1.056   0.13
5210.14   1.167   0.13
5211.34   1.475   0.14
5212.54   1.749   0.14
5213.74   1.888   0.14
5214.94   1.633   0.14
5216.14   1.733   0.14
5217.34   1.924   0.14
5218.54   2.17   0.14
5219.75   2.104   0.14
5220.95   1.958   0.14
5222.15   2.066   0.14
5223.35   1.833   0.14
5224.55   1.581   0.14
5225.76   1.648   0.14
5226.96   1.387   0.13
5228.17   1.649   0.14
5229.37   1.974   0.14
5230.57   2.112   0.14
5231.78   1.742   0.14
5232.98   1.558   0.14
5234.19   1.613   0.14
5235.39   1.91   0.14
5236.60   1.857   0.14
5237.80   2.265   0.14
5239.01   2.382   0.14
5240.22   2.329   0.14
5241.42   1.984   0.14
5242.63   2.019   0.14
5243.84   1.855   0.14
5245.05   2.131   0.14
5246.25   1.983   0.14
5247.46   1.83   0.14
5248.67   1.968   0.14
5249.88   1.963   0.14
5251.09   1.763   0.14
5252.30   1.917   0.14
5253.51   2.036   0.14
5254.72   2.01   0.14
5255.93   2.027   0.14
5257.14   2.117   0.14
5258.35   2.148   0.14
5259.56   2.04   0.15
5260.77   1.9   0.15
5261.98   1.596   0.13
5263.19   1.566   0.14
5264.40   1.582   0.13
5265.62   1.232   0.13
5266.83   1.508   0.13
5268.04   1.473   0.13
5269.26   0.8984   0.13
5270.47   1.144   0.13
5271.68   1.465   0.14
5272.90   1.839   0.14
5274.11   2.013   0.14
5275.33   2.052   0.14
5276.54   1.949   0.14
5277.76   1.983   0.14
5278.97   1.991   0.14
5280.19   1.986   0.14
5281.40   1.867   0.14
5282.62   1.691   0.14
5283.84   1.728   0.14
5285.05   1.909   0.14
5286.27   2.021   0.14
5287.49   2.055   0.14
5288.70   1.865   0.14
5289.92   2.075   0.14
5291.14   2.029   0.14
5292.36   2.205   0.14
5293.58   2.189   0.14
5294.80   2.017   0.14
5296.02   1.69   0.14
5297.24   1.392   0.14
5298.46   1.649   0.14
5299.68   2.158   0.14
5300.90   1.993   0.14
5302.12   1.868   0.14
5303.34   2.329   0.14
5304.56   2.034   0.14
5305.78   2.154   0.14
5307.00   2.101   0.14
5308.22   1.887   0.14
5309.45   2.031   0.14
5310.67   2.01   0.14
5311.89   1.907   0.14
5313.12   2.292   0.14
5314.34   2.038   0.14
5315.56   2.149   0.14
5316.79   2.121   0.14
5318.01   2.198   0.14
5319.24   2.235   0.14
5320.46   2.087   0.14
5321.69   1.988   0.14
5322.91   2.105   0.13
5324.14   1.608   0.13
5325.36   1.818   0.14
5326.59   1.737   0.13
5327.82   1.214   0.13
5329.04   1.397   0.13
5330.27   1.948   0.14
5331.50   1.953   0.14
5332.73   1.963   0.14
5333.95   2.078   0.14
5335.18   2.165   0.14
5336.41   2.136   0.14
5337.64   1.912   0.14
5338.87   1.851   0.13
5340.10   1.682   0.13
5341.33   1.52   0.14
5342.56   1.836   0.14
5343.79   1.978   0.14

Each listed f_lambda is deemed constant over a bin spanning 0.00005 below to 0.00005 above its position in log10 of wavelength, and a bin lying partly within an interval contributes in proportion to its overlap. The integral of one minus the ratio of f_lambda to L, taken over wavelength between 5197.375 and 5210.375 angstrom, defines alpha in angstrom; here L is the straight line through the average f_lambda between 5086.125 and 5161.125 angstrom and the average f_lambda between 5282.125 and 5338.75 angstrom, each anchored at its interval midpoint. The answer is 2.75 angstrom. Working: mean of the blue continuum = 1.37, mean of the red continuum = 1.96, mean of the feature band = 1.28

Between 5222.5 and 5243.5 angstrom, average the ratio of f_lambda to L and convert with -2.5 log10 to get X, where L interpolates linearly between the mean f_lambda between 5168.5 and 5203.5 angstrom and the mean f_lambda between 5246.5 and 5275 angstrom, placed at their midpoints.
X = -0.21 mag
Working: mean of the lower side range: 1.21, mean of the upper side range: 1.75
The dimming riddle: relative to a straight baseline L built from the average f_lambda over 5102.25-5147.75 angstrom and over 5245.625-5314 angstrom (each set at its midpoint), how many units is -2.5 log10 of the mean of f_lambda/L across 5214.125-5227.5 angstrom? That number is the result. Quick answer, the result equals -0.10 mag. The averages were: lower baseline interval 1.34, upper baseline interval 1.88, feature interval 1.82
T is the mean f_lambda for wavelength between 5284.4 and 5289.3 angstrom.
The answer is 1.96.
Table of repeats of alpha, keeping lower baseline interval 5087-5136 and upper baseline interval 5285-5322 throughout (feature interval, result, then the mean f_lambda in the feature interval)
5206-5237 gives 1.18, 1.68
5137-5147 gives 0.46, 1.4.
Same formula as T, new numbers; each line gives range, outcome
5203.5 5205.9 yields 0.956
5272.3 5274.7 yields 1.93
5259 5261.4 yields 1.97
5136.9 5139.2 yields 1.34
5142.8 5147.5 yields 1.46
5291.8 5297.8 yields 1.9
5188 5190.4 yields 1.42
